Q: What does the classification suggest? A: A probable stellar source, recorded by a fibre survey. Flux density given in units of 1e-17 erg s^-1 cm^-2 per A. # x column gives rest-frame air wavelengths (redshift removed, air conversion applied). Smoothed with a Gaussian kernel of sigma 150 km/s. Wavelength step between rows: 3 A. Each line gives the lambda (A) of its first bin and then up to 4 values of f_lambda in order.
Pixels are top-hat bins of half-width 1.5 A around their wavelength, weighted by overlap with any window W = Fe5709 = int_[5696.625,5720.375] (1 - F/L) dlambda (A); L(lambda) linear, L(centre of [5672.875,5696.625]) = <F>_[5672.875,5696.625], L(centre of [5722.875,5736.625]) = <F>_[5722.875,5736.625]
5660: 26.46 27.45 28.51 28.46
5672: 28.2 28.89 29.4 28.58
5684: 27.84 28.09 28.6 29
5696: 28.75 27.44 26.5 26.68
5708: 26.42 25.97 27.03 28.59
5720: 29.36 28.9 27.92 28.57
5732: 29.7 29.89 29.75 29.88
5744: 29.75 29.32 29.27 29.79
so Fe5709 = 1.3 A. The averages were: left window 28.6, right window 29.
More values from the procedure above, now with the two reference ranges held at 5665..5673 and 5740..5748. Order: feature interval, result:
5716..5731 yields 0.3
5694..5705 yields 0.5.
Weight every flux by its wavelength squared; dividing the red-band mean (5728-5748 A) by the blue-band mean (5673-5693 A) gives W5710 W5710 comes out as 1.1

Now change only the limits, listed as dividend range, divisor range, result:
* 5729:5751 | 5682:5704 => 1.07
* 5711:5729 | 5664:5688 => 1.00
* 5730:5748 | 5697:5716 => 1.12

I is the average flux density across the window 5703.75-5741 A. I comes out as 28.3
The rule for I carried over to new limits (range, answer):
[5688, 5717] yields 27.5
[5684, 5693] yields 28.4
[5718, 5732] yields 28.8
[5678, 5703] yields 28.2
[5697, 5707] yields 26.9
